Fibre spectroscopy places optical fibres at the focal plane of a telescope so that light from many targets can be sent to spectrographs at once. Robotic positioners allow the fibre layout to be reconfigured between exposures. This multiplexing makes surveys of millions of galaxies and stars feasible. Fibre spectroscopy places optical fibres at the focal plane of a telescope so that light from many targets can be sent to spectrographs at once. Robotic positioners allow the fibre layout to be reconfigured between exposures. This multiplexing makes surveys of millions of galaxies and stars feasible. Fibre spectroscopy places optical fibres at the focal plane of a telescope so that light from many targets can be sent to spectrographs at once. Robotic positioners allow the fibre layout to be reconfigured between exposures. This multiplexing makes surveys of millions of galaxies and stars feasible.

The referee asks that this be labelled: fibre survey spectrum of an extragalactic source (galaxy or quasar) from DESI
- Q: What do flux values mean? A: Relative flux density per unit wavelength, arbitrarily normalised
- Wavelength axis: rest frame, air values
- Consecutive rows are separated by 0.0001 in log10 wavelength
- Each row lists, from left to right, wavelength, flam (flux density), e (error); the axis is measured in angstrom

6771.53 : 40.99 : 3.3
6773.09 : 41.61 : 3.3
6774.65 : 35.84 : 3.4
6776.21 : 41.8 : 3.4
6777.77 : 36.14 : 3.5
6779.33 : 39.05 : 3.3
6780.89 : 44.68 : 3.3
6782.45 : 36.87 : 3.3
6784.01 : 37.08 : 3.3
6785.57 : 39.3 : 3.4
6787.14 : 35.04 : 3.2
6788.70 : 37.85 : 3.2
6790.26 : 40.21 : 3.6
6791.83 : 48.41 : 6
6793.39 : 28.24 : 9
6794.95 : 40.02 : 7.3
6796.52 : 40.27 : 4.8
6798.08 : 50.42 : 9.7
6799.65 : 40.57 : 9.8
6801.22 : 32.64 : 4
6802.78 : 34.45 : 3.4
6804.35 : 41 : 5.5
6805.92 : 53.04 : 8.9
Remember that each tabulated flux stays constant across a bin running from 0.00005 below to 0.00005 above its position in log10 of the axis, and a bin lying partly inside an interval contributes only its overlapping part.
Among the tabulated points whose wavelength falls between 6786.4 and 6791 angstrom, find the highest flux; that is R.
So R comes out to 40.21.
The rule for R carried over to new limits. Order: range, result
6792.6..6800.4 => 50.42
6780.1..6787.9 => 44.68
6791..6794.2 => 48.41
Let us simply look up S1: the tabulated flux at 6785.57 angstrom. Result 39.3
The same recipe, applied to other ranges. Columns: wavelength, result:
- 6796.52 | 40.27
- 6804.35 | 41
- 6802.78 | 34.45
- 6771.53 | 40.99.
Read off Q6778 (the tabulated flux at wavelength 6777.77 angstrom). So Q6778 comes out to 36.14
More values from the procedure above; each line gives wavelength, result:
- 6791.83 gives 48.41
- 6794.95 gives 40.02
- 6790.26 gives 40.21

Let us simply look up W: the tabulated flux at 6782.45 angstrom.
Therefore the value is 36.87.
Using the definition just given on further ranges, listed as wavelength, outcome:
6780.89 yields 44.68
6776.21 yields 41.8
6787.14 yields 35.04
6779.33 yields 39.05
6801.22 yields 32.64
